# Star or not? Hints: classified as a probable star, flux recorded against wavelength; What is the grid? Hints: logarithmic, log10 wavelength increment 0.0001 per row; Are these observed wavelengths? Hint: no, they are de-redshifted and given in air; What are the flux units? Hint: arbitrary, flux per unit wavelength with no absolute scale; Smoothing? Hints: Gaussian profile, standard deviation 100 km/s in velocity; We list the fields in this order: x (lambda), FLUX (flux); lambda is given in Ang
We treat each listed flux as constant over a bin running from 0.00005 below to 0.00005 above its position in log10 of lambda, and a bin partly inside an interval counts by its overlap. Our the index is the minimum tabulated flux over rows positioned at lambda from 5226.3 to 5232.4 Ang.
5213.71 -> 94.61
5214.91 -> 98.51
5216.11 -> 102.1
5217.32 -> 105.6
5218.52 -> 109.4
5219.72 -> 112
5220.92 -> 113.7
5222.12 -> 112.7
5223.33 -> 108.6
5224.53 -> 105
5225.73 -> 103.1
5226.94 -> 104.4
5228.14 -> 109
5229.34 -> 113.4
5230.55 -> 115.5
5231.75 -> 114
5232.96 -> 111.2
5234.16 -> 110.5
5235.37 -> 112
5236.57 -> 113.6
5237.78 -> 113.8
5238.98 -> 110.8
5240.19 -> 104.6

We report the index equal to 104.4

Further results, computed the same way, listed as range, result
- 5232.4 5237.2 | 110.5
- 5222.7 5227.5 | 103.1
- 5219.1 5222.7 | 112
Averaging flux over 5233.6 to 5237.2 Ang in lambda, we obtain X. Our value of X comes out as 112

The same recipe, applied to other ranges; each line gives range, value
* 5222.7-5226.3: 106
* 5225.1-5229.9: 108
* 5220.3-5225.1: 110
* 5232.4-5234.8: 111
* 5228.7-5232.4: 114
